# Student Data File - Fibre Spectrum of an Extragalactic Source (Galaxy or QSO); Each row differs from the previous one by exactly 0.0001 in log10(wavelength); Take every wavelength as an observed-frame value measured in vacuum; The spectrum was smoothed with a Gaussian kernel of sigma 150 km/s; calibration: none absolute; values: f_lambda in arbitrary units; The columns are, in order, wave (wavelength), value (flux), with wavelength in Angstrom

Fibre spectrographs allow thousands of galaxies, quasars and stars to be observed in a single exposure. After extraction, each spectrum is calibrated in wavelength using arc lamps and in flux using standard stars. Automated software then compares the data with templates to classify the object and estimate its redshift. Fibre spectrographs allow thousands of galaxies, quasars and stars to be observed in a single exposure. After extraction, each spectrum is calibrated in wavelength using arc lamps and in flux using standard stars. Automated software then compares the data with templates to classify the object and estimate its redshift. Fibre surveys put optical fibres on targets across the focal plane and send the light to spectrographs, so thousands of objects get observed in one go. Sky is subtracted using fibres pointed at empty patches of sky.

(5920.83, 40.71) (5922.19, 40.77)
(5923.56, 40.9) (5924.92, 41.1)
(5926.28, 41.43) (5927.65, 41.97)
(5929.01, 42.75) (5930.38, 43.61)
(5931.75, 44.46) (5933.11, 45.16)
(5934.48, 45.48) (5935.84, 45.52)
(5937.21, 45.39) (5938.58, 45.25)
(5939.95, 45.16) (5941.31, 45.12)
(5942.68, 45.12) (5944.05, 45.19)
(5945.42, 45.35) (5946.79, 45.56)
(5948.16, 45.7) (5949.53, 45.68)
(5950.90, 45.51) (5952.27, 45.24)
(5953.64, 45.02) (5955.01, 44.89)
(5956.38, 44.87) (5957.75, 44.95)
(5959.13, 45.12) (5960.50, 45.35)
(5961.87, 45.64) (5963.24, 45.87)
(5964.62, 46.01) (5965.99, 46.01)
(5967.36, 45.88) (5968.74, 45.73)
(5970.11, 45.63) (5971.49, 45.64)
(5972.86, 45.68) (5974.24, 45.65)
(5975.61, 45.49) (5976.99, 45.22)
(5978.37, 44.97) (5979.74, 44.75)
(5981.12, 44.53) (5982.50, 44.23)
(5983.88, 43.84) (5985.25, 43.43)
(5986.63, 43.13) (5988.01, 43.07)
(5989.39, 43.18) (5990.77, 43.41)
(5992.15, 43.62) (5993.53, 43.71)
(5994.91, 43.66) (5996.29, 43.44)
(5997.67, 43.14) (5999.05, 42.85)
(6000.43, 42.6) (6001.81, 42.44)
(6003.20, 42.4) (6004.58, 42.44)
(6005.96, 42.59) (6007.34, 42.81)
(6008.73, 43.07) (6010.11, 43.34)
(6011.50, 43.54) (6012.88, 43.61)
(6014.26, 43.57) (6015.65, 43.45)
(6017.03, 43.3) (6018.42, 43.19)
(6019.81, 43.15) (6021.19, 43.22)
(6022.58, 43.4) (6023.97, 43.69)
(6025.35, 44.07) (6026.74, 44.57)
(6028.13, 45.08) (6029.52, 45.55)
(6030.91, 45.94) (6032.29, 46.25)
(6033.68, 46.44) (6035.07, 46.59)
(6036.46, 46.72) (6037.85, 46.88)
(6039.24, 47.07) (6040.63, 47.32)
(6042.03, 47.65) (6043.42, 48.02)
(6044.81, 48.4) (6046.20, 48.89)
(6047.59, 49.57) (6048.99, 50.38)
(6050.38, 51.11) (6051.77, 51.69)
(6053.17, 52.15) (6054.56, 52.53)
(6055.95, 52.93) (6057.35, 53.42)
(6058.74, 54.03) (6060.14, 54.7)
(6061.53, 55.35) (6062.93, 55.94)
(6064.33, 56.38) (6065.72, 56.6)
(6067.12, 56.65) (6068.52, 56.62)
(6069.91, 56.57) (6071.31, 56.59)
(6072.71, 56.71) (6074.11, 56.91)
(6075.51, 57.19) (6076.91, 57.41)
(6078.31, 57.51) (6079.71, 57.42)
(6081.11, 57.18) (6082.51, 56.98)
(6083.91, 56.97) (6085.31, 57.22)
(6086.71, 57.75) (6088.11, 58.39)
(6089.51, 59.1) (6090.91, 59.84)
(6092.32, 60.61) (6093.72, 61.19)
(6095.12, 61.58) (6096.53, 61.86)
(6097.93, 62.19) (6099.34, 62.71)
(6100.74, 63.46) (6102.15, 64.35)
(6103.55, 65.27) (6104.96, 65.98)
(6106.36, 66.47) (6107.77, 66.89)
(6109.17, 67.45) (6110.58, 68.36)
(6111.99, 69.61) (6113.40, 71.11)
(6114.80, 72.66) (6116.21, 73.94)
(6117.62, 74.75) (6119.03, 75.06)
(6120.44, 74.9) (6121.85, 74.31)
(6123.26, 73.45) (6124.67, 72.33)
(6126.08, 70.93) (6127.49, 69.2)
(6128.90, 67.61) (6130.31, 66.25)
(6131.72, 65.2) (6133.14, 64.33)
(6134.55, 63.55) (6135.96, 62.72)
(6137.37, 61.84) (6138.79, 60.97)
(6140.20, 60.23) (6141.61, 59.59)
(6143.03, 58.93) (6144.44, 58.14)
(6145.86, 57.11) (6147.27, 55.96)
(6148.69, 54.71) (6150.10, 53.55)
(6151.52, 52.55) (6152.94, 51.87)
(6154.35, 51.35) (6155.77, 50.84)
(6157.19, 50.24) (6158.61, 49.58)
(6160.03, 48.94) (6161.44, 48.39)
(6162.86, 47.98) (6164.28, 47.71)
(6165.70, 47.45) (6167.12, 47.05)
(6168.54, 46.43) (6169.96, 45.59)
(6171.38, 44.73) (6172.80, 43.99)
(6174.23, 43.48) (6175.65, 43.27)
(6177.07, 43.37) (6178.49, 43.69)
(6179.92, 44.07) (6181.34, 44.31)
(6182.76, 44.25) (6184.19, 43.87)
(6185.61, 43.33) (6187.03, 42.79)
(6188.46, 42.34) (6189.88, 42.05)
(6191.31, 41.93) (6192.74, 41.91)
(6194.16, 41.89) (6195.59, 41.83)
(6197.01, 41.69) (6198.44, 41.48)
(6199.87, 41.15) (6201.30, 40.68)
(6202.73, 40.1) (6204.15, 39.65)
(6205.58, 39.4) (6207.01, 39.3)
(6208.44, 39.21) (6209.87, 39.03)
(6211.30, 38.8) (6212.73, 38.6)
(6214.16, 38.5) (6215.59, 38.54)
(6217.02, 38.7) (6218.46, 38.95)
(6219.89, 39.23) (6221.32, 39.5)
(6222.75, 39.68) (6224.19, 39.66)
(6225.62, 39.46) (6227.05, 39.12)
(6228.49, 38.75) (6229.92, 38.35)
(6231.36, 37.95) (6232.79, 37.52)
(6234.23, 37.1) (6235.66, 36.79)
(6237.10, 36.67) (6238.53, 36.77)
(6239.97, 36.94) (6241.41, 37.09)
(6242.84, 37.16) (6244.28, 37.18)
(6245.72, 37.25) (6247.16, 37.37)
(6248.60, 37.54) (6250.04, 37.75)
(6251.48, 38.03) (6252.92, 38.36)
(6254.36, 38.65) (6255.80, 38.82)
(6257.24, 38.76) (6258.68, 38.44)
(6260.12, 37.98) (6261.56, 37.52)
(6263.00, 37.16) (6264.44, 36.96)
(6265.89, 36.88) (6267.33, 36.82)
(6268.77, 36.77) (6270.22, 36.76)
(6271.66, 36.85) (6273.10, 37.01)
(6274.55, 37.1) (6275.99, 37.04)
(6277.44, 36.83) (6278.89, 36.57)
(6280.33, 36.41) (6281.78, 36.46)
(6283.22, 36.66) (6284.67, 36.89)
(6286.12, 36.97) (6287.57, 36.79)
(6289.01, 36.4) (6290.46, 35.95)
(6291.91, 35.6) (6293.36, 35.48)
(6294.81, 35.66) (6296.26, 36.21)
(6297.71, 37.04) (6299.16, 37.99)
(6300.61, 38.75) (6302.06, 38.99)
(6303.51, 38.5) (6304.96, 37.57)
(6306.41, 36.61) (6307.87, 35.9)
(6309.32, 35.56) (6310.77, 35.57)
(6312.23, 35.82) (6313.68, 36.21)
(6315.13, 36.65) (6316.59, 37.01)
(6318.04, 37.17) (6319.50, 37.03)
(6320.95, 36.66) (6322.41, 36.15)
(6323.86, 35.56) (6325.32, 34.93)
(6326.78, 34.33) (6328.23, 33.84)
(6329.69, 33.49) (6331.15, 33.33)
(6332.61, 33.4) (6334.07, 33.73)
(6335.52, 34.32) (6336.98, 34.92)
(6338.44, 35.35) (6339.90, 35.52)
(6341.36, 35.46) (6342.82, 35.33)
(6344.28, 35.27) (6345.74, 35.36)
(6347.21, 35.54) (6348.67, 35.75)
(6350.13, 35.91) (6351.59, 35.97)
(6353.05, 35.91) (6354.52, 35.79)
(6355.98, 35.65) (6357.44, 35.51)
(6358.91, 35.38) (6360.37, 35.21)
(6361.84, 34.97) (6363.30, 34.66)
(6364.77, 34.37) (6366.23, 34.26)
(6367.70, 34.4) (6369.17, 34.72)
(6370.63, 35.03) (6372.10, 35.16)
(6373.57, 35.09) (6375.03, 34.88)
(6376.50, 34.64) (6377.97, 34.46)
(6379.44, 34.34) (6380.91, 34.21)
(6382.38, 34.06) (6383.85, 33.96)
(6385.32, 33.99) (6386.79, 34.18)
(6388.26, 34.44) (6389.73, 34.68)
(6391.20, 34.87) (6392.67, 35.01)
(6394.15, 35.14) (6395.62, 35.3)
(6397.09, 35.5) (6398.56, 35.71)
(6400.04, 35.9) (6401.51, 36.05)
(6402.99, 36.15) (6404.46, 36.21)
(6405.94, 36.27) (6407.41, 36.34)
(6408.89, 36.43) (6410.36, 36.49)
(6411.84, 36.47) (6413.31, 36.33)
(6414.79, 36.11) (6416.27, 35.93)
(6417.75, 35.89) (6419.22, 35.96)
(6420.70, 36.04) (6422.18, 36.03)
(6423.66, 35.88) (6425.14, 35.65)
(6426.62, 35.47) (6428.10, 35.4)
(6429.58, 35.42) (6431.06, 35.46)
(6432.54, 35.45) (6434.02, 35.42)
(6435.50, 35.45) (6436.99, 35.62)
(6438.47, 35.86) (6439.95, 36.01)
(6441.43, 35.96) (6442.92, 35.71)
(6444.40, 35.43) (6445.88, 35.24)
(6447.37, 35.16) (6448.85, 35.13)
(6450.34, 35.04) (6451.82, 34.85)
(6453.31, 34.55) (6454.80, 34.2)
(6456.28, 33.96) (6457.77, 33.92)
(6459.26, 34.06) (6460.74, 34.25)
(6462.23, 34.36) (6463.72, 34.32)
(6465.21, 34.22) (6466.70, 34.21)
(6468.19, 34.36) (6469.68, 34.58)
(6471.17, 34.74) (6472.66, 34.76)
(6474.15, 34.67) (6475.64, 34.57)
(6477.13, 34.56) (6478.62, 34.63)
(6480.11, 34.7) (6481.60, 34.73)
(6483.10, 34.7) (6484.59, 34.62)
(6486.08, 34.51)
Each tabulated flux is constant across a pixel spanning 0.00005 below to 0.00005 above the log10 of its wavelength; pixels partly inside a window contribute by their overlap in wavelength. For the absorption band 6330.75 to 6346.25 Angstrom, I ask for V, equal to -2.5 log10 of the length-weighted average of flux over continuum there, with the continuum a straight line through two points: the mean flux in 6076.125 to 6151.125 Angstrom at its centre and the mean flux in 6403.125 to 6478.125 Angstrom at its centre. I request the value 0.26 mag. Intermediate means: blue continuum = 63.7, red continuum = 35.3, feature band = 34.8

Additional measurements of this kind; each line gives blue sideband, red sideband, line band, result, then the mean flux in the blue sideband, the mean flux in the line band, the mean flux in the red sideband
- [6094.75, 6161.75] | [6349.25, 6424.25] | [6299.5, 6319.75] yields 0.18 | 63.1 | 37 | 35.3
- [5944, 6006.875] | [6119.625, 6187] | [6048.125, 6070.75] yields -0.10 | 44.5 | 54.2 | 54.7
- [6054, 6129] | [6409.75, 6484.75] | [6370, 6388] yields 0.17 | 62.3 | 34.5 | 35.1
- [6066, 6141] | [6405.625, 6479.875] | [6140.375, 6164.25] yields 0.13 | 63.7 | 53.1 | 35.2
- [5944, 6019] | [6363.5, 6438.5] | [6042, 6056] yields -0.17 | 44.3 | 50.3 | 35.3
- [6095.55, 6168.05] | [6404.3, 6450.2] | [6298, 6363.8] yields 0.23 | 61.7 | 35.8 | 35.8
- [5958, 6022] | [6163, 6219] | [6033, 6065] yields -0.16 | 44.1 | 50.6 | 42.2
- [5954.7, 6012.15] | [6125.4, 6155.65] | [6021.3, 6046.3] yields 0.07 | 44.2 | 46.1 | 60.1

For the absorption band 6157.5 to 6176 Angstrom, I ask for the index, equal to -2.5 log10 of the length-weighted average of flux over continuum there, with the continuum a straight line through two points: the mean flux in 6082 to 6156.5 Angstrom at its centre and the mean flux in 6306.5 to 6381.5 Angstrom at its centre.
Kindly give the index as 0.22 mag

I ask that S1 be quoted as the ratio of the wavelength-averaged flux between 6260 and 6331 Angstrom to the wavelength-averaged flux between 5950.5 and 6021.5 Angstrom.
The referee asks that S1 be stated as 0.83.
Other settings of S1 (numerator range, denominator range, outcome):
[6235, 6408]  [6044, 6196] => 0.64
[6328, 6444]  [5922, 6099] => 0.73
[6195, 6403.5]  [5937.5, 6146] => 0.70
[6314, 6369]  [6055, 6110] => 0.60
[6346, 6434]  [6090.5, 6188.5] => 0.61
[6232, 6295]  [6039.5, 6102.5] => 0.66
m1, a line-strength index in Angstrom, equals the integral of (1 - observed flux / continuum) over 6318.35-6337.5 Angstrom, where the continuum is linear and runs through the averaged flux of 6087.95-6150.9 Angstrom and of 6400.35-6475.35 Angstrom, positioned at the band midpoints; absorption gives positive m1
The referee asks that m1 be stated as 4.52 Angstrom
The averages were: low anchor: 64.9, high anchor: 35.3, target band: 34.8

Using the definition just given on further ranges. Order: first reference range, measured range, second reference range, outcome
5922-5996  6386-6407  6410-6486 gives 0.42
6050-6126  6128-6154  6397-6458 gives -1.01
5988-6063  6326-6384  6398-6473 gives 4.11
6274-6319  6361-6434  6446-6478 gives 0.14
